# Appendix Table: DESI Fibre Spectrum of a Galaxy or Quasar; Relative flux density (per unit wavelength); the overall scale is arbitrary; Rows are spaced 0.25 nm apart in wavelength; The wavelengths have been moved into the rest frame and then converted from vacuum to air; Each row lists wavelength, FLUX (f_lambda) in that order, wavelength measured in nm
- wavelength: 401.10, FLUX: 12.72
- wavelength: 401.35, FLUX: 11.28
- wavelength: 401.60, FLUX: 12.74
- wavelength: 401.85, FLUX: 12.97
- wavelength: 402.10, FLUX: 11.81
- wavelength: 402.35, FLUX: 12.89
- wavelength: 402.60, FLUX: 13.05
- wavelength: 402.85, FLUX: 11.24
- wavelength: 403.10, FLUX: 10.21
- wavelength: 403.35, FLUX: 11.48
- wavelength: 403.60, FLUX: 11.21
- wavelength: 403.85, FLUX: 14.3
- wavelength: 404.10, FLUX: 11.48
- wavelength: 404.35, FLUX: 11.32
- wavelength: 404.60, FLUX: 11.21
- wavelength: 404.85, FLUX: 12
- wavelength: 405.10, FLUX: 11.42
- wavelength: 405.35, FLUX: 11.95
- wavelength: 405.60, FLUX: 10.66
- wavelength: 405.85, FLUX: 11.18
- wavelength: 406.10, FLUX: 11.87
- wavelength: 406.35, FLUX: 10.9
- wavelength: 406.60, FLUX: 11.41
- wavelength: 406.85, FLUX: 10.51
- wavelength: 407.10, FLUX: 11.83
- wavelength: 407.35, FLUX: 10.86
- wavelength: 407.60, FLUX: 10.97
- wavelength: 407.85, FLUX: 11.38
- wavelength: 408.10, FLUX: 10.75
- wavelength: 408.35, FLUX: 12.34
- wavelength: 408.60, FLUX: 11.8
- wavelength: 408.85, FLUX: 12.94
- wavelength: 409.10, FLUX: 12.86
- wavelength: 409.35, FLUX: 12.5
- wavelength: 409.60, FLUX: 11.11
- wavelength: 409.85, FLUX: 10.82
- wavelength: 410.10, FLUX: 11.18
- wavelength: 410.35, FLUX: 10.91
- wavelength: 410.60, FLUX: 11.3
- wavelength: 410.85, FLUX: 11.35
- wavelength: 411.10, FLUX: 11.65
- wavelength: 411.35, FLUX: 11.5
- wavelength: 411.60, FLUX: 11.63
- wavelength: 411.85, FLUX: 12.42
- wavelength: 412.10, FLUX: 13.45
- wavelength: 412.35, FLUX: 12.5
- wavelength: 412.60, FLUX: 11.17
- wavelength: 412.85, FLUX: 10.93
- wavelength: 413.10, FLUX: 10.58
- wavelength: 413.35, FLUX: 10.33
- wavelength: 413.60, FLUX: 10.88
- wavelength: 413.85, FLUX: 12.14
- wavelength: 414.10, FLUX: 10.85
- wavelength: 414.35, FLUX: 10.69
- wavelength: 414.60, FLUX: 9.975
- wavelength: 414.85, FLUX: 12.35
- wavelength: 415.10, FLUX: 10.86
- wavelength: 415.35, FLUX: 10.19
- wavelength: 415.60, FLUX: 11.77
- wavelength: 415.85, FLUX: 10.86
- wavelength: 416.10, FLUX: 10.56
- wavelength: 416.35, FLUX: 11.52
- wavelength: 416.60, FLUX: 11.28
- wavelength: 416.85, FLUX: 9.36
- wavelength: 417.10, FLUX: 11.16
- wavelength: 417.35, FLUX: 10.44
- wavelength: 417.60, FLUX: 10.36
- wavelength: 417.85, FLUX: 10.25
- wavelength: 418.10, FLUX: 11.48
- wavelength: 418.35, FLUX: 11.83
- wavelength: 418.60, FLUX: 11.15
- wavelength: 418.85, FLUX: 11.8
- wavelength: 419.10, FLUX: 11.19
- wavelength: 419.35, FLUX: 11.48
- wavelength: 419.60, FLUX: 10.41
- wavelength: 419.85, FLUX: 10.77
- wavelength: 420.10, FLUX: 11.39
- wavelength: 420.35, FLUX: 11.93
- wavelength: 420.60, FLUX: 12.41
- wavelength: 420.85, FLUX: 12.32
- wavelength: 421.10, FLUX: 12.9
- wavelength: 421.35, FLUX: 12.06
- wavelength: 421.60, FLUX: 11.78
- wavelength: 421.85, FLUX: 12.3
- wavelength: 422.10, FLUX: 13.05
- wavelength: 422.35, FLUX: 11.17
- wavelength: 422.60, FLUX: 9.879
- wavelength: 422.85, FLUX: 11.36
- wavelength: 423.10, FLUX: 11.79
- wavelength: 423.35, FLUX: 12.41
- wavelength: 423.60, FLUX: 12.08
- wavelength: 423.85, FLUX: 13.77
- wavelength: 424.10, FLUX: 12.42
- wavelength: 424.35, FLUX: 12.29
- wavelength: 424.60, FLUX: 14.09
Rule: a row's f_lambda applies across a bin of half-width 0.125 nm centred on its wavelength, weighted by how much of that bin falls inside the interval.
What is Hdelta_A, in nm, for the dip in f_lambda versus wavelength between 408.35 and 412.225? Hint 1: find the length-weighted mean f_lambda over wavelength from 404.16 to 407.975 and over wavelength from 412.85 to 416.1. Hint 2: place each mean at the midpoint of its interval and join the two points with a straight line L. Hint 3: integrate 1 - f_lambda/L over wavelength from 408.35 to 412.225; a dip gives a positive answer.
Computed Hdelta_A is -0.25 nm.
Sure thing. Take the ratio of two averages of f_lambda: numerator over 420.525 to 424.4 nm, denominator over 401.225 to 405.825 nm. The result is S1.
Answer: 1.02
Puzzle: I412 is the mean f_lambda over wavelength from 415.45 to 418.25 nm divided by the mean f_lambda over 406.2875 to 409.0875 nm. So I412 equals 0.94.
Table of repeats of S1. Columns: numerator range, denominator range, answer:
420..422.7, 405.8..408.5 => 1.06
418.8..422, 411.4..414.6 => 1.03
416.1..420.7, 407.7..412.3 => 0.94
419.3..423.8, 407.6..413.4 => 1.01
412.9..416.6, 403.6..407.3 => 0.95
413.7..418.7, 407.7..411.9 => 0.94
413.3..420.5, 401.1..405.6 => 0.93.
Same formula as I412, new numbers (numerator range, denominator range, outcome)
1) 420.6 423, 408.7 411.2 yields 1.02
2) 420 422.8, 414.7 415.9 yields 1.06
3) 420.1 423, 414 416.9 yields 1.09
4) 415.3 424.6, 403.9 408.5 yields 1.01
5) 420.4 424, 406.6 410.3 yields 1.05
